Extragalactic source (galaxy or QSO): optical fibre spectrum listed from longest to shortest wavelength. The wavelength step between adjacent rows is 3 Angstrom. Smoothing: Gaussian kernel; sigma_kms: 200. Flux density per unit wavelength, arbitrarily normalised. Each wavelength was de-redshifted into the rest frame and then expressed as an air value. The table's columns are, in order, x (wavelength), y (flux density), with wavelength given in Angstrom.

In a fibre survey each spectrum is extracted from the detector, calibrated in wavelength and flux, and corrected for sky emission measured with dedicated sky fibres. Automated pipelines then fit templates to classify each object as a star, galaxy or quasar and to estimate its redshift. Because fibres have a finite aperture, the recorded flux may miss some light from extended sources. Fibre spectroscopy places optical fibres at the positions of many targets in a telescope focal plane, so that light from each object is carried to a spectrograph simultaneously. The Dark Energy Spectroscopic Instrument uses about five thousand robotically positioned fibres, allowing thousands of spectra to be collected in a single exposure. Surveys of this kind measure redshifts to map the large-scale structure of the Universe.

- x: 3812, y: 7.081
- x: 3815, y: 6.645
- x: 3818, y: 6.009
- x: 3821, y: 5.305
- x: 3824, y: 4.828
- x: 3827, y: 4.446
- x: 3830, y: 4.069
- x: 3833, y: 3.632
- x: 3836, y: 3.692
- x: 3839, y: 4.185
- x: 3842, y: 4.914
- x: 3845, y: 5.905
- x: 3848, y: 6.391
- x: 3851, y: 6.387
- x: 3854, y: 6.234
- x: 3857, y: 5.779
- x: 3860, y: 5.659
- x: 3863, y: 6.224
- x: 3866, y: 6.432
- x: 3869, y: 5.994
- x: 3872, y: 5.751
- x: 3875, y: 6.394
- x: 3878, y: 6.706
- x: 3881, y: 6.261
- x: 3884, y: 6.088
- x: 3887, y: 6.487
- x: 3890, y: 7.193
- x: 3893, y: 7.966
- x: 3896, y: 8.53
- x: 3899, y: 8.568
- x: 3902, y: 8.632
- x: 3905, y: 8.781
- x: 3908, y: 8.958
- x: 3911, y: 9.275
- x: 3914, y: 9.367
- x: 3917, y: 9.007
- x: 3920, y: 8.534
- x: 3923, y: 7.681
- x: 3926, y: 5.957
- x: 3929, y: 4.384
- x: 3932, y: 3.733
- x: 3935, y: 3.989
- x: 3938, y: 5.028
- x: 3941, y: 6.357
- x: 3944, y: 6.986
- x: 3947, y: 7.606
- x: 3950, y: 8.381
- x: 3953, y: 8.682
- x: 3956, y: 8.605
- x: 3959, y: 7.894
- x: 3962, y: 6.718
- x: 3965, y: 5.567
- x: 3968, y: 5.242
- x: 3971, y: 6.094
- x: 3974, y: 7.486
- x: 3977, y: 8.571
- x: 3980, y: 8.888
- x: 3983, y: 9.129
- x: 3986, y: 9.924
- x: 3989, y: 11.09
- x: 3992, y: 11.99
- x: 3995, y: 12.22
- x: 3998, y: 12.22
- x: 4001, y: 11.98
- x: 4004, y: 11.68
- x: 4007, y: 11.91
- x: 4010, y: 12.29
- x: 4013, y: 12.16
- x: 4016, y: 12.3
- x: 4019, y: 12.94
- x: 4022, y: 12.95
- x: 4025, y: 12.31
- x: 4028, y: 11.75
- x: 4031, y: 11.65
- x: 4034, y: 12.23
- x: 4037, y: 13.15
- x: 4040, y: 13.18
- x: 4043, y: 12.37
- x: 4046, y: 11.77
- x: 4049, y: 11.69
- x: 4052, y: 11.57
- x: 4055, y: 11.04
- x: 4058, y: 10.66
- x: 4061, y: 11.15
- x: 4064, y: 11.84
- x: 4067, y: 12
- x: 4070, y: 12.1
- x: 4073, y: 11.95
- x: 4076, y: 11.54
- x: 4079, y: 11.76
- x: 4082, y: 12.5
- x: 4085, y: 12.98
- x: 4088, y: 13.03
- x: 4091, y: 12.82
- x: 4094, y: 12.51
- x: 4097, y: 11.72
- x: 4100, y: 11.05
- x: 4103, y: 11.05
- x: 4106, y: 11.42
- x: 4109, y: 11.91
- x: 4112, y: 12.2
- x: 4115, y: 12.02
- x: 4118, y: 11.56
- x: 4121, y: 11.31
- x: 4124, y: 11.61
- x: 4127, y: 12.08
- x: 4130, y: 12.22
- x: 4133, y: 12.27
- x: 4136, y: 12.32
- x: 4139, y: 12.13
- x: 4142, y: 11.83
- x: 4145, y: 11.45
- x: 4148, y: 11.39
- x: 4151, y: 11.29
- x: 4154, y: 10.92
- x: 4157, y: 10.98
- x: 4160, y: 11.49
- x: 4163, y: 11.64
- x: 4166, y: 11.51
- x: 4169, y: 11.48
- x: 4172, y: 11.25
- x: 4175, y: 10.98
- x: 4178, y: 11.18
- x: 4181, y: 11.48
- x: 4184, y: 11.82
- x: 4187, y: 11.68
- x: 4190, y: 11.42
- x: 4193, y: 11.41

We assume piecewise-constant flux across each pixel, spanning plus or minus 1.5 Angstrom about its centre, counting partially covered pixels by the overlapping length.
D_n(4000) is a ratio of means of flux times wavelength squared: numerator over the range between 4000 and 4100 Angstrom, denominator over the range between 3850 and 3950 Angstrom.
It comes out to 1.9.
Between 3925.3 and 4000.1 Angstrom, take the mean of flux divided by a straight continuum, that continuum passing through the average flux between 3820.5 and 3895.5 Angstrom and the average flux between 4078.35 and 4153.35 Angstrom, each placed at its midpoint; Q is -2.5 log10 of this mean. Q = 0.08 mag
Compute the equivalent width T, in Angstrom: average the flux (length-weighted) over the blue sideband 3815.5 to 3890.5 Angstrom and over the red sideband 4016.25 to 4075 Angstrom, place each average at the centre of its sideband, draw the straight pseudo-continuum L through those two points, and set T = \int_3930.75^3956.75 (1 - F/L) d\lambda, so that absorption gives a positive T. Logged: 6.4 Angstrom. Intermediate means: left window 5.63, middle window 6.57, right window 12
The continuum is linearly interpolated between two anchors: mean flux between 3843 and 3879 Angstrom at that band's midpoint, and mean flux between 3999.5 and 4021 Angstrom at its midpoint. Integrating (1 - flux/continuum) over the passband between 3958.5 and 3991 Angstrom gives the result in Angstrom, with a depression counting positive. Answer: 8.65 Angstrom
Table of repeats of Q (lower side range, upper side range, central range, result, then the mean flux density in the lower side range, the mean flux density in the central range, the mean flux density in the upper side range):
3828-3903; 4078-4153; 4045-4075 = -0.091 mag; 6.14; 11.6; 11.9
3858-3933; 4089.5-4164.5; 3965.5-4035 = -0.159 mag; 7.16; 10.7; 11.7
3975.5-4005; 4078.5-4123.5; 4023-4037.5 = -0.091 mag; 10.8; 12.2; 12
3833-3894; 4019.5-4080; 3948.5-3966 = 0.164 mag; 5.96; 7.7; 12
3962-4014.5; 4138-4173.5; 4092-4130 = -0.070 mag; 9.82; 11.7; 11.4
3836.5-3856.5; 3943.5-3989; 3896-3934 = -0.133 mag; 5.58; 7.72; 7.85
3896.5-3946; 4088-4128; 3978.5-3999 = -0.203 mag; 7.23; 10.7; 11.8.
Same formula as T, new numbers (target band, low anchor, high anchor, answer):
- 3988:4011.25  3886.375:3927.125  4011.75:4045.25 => -1.0 Angstrom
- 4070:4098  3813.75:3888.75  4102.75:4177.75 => -5.0 Angstrom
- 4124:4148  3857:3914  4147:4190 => -2.4 Angstrom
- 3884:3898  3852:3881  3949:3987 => -1.9 Angstrom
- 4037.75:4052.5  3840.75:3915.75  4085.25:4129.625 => -2.3 Angstrom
